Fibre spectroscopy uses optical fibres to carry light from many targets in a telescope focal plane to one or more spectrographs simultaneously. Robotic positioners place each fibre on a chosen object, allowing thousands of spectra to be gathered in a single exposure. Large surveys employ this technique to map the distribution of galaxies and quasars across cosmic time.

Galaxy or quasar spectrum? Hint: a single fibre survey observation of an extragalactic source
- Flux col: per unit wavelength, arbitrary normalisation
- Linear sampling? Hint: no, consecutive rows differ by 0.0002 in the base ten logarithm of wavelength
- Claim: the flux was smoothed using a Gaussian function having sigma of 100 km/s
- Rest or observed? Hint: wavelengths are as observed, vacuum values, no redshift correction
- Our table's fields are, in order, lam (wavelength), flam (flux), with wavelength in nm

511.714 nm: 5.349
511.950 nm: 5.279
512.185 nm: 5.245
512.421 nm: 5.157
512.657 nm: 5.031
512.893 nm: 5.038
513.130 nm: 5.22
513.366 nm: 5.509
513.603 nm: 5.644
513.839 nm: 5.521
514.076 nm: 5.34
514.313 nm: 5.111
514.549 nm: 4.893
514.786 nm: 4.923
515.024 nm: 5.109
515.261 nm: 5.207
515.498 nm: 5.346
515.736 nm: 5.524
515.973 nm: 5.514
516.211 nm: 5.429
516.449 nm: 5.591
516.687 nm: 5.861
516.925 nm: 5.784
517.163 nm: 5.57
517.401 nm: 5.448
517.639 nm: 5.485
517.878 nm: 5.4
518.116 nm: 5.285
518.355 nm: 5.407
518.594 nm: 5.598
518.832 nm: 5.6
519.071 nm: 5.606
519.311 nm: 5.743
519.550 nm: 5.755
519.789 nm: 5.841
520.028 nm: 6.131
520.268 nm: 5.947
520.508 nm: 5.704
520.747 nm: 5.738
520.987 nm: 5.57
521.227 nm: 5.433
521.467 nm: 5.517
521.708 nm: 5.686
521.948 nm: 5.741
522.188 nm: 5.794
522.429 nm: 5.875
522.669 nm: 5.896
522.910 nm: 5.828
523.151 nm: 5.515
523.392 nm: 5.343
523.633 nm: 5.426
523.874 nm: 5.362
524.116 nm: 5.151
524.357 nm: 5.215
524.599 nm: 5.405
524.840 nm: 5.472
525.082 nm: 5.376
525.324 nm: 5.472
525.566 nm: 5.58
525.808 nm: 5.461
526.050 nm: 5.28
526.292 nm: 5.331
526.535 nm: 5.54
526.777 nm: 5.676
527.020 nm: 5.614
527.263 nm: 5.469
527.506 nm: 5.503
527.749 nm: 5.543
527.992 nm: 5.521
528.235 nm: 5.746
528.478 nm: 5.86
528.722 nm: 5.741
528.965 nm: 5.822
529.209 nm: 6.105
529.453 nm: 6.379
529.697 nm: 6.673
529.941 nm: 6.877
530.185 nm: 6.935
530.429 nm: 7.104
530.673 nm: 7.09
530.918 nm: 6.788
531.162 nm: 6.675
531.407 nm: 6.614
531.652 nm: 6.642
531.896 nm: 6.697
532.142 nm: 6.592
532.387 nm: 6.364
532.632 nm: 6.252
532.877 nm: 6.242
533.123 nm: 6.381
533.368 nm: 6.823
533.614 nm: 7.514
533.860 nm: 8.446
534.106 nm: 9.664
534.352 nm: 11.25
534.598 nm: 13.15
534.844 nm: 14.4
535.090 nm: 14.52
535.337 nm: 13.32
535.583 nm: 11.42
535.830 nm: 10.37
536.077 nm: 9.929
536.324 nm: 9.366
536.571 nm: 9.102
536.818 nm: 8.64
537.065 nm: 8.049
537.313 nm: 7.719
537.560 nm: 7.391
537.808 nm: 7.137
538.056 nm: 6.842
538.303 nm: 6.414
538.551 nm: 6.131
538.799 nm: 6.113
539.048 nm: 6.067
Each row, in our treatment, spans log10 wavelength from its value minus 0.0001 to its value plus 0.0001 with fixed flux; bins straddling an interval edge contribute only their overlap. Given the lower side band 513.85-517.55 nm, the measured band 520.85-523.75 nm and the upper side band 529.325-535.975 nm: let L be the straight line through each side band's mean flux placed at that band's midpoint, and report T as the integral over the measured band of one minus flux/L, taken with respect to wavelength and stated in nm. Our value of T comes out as 0.41 nm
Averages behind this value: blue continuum 5.38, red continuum 8.42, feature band 5.64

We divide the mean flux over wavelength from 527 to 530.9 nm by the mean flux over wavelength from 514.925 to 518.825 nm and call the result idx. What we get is 1.1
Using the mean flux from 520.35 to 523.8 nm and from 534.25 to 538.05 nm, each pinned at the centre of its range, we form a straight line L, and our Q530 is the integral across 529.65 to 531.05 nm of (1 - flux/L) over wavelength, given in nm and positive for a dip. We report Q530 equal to 0.24 nm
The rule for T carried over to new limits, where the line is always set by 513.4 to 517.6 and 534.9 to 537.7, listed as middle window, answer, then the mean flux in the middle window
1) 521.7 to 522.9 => 0.19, 5.81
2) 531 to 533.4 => 0.69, 6.52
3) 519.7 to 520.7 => 0.09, 5.9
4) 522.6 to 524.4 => 0.43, 5.46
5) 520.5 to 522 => 0.24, 5.62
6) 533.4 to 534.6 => 0.02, 9.44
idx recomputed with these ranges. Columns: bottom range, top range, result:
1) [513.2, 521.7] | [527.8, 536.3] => 1.45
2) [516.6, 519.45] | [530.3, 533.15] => 1.19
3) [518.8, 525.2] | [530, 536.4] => 1.55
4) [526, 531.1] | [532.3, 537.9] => 1.54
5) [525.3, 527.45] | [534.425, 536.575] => 2.16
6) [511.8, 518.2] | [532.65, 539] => 1.68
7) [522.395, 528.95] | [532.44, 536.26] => 1.79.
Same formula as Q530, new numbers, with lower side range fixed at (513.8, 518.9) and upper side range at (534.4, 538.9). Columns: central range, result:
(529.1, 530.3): 0.222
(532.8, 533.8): 0.221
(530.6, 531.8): 0.235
